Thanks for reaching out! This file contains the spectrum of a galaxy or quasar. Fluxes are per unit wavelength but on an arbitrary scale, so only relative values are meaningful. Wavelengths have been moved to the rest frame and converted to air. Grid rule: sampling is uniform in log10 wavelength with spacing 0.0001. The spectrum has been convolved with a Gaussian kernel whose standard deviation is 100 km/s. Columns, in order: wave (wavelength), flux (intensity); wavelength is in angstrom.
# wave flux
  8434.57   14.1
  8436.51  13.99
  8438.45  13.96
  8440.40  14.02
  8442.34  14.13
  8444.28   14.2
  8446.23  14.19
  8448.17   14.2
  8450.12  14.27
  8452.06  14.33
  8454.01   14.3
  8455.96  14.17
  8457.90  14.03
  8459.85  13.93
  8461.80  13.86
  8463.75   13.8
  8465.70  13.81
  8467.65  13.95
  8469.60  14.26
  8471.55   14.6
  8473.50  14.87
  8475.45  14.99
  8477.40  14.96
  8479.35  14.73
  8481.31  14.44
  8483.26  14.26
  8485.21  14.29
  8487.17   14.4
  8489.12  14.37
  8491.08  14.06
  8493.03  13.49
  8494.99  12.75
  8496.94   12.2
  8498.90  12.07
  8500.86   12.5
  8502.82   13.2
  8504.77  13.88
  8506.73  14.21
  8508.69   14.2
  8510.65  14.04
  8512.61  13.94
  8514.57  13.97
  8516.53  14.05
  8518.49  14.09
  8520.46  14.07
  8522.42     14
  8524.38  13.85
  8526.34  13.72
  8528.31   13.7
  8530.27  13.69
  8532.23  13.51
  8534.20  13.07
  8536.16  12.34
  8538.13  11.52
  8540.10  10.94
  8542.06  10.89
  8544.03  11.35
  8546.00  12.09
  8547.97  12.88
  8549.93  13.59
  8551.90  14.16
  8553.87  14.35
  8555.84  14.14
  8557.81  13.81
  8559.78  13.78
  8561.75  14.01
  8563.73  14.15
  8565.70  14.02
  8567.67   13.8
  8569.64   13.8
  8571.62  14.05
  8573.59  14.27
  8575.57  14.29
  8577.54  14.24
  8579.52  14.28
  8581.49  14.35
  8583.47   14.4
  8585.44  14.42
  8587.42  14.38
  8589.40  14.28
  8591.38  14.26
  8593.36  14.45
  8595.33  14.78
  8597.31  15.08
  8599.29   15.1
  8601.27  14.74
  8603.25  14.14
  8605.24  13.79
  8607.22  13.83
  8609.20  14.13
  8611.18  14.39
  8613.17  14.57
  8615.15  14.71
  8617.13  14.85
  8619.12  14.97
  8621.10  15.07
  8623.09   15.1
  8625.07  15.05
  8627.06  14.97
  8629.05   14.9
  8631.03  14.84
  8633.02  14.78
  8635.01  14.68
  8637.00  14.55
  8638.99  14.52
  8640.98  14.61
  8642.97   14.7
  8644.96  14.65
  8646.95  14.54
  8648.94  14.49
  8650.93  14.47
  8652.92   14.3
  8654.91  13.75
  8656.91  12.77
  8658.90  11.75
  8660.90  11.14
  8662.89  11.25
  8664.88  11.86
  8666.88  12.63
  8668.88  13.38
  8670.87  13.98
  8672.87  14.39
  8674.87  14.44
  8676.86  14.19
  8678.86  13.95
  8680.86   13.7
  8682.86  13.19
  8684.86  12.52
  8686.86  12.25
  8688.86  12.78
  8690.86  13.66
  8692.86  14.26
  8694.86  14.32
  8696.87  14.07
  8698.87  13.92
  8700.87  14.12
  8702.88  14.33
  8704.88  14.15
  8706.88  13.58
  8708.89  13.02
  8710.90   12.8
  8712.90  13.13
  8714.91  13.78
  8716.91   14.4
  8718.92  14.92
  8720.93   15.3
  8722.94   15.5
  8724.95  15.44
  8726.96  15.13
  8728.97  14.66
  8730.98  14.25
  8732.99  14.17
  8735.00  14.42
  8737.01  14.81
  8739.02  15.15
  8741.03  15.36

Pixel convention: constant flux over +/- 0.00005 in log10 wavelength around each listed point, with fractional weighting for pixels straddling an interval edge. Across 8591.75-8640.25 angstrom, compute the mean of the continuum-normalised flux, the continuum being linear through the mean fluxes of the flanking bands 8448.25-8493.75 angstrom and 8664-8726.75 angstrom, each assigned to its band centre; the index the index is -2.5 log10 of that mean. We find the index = -0.051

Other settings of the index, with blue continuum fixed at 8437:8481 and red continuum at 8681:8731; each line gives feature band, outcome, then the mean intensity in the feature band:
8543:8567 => 0.05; 13.5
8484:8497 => 0.03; 13.8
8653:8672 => 0.12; 12.6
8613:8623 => -0.06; 14.9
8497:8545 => 0.08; 13.2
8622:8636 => -0.06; 14.9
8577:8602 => -0.03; 14.5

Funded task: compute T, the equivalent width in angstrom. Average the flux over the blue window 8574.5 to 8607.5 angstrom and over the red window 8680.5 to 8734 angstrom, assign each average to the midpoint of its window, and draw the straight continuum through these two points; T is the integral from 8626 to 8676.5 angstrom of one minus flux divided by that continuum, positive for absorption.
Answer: 1.2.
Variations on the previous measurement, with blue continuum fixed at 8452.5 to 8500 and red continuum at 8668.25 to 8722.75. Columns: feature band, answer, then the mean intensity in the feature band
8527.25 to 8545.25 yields 2.10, 12.3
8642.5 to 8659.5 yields -0.12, 14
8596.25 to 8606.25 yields -0.47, 14.6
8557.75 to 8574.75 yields -0.04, 14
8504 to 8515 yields -0.04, 14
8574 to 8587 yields -0.37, 14.3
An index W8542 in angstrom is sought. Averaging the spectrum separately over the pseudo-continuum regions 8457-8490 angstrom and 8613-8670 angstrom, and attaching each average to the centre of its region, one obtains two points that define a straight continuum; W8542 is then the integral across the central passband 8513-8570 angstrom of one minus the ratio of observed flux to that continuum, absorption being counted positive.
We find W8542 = 3.44 angstrom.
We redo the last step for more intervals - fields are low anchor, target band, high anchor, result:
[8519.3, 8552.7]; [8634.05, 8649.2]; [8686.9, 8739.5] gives -1.0 angstrom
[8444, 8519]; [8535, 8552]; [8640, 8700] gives 2.1 angstrom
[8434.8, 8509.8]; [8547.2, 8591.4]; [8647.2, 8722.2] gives -0.9 angstrom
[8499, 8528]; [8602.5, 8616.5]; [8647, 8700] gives -0.7 angstrom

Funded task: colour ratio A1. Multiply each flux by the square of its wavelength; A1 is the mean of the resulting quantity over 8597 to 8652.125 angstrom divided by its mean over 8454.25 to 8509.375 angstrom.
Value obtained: 1.09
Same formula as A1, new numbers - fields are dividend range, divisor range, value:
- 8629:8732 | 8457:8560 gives 1.06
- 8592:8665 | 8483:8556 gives 1.10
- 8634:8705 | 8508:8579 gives 1.04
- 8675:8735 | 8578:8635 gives 0.98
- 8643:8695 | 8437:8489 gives 0.99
